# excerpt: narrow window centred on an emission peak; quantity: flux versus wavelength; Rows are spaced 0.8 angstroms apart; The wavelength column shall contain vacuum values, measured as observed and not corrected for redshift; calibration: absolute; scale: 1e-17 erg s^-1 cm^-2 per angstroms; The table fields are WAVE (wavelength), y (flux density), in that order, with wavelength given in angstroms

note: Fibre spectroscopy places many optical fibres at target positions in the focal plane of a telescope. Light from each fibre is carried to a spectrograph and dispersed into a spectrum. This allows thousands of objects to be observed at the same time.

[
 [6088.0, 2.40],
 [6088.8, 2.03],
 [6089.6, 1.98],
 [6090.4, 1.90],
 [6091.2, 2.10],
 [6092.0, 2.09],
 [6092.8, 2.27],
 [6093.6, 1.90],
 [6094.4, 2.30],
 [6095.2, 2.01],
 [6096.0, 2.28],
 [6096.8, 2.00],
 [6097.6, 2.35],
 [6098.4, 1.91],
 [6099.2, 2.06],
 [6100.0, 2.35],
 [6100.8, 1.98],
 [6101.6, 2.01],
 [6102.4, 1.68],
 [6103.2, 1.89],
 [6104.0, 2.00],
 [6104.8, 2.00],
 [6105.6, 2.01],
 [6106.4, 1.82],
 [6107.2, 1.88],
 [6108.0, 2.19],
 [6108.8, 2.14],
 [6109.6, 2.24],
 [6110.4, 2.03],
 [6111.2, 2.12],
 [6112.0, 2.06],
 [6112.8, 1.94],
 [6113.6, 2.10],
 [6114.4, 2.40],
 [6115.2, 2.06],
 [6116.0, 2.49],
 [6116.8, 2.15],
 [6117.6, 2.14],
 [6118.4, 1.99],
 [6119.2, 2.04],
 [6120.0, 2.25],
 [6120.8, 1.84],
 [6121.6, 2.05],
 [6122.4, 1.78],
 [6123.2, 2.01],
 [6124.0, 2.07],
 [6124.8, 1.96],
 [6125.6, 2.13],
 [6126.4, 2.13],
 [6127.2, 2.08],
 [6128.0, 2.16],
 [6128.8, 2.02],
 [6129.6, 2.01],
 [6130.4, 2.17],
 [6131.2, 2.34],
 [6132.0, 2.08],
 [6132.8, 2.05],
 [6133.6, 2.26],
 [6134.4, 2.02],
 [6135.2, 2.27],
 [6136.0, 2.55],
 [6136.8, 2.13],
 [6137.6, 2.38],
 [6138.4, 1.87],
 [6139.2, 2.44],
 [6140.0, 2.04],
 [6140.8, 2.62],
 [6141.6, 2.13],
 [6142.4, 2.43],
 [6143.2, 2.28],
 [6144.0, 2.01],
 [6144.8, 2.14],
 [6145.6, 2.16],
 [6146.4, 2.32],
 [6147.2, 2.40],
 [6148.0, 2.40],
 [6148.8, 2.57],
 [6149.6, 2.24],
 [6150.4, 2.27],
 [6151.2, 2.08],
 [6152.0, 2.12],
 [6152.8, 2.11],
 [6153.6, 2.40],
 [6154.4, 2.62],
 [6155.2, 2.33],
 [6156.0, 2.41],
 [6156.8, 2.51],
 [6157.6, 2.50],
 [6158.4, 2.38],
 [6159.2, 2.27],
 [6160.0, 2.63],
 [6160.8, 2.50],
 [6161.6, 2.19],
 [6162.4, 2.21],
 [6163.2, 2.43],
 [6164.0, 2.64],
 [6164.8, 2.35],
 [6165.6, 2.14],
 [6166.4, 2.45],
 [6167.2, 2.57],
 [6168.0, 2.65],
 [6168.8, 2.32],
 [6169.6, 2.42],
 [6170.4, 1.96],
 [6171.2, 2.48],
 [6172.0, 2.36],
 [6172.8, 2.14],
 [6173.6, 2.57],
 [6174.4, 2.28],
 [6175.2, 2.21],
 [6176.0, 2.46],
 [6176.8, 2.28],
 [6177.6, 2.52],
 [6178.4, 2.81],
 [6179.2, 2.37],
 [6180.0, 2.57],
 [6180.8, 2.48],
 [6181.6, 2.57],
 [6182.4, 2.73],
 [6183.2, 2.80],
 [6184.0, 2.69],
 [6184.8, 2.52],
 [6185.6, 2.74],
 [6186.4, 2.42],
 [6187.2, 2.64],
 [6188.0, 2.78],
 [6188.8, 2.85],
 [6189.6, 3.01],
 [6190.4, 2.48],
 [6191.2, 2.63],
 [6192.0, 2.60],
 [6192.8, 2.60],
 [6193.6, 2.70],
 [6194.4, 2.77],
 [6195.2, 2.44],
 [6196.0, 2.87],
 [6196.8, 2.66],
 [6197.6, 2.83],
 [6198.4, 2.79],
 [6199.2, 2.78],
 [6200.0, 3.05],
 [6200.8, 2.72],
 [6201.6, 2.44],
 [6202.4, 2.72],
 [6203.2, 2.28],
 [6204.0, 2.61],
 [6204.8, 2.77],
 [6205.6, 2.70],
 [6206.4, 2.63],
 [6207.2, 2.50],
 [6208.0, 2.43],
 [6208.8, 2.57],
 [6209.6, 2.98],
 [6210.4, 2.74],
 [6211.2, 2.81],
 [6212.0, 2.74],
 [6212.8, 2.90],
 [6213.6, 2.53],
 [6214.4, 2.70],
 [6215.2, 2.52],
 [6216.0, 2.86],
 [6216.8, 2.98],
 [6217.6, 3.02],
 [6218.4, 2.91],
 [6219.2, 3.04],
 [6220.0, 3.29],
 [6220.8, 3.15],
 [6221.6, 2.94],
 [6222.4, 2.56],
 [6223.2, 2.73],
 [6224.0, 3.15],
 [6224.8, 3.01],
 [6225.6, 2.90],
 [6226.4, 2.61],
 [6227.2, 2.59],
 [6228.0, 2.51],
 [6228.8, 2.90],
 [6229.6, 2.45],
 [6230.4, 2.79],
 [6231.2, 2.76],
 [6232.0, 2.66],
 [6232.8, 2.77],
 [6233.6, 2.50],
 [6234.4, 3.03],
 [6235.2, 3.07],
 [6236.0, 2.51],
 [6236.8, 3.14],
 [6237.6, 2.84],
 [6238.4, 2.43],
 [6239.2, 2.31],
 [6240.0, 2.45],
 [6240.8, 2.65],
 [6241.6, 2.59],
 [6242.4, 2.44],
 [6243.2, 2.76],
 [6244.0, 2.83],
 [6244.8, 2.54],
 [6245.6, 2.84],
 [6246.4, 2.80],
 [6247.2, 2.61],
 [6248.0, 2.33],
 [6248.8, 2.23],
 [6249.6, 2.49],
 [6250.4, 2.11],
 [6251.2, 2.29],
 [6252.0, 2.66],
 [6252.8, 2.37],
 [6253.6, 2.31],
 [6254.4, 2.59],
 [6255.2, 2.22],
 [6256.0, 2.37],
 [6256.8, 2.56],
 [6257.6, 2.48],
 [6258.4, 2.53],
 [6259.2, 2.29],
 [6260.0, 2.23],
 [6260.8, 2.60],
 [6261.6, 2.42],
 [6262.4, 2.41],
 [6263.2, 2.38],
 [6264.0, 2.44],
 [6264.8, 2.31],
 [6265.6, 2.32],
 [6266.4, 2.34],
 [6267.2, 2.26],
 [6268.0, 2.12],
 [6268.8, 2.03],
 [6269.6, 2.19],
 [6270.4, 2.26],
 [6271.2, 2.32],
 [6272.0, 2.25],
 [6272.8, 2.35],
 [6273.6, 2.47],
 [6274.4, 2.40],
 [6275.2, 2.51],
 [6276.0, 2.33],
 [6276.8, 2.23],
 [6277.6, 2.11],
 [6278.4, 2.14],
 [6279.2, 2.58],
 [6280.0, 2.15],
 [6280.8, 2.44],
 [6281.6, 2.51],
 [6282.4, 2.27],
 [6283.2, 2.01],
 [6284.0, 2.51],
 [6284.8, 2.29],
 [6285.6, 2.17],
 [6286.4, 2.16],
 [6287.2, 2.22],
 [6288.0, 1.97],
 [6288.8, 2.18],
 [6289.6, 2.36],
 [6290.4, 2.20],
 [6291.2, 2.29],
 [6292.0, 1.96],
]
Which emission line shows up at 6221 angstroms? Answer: C III] 1909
